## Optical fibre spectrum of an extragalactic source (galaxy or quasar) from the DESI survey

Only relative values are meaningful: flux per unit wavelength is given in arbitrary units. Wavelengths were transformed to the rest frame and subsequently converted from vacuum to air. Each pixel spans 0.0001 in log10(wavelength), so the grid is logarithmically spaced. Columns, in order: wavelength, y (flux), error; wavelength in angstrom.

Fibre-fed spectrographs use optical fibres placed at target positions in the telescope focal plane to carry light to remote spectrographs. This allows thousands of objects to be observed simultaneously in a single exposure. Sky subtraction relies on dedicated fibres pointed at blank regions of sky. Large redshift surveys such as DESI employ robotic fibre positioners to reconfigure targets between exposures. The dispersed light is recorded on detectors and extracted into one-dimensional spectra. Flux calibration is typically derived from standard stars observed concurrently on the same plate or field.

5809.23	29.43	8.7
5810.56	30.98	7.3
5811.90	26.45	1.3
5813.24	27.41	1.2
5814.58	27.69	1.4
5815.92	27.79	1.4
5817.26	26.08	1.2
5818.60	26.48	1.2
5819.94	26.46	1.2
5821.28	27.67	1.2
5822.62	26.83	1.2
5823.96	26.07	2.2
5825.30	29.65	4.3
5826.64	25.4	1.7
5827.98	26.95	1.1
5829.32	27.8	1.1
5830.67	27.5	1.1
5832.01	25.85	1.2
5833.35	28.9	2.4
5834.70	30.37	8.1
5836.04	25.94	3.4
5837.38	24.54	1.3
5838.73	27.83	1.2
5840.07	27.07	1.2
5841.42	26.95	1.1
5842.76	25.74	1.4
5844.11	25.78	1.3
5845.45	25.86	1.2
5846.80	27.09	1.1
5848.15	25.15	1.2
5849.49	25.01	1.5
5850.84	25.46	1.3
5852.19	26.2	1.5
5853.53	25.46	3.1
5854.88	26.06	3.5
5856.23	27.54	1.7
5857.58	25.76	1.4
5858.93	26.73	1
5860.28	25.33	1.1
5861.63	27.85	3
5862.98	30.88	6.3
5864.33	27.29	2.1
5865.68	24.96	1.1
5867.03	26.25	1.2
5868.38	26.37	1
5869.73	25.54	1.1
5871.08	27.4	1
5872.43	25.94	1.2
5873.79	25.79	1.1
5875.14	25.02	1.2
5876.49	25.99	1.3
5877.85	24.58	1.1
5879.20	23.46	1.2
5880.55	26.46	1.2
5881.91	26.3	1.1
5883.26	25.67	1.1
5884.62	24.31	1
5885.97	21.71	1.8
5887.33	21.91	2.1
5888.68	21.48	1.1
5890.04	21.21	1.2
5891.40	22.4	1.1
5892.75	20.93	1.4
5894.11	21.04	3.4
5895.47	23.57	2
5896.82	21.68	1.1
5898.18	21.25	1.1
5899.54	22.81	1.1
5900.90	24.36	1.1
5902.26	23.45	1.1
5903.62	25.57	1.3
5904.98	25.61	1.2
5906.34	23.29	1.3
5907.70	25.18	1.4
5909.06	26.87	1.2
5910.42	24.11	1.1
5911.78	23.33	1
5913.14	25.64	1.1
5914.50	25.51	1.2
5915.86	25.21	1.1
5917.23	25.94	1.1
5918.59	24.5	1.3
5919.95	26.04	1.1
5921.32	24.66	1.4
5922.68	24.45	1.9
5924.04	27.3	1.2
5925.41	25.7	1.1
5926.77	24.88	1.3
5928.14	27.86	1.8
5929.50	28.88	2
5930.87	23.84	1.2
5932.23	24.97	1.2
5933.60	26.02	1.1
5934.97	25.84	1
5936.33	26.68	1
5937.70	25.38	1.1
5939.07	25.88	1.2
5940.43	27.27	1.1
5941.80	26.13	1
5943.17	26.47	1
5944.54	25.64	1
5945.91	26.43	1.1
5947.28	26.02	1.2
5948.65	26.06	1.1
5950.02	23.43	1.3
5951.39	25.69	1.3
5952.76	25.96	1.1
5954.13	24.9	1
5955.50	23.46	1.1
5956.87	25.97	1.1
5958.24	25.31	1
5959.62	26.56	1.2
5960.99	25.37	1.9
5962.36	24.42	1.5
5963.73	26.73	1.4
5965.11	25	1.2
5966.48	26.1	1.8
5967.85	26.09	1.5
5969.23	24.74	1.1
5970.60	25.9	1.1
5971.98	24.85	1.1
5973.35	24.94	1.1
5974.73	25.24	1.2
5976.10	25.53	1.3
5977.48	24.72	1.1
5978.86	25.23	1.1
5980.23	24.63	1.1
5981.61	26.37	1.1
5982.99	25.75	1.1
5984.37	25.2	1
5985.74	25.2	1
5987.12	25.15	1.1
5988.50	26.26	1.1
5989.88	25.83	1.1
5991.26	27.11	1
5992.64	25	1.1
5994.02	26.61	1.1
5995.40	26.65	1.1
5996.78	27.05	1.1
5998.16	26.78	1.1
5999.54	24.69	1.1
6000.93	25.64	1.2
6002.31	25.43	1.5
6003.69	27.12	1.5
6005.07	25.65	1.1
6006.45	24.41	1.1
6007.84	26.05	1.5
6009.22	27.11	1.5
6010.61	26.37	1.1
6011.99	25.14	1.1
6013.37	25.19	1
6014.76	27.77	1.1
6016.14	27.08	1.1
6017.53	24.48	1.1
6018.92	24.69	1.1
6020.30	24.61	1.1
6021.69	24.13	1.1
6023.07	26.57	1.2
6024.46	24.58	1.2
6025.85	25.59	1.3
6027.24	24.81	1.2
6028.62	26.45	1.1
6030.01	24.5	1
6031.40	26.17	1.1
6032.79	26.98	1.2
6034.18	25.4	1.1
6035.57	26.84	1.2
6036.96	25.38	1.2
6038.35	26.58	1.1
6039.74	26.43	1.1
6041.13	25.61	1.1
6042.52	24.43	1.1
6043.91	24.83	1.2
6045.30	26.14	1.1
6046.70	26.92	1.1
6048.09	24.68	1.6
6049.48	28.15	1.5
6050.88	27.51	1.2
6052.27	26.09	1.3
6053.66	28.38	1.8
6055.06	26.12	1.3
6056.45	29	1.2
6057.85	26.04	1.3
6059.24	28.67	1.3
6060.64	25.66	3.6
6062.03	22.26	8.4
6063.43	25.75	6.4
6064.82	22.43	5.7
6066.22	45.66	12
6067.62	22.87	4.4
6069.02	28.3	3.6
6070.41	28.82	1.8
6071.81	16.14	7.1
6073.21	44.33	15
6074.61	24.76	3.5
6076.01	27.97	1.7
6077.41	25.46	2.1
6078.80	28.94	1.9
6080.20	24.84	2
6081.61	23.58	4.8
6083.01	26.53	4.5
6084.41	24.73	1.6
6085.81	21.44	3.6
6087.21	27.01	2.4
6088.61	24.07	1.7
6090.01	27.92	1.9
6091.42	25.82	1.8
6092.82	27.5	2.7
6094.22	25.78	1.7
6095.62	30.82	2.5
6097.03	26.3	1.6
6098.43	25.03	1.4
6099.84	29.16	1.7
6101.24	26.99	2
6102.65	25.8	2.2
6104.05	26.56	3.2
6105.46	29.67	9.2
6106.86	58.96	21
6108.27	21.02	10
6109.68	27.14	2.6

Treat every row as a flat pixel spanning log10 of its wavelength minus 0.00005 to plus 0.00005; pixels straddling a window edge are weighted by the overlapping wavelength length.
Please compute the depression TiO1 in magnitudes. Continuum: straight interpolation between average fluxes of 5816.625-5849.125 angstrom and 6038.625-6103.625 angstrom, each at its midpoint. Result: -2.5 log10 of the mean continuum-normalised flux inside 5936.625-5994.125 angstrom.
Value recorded 0.05 mag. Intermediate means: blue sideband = 26.8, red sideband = 26.8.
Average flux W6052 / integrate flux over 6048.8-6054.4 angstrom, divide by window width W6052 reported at 27.5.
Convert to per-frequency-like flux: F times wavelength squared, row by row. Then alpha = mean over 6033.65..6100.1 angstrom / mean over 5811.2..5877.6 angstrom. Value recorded 1.1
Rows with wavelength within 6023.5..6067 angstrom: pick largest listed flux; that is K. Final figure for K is 45.66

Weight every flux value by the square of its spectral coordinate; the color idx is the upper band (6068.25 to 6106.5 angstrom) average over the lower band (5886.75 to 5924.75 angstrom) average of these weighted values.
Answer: 1.20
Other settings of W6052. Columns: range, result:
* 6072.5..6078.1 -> 30.6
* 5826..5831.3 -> 26.9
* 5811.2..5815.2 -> 27.2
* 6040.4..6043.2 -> 25.1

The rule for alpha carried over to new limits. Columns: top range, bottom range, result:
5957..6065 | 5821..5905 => 1.06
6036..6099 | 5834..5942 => 1.12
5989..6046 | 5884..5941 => 1.09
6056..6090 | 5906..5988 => 1.10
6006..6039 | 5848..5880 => 1.04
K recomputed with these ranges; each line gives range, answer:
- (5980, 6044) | 27.77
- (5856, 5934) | 30.88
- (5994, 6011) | 27.12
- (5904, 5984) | 28.88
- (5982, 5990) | 26.26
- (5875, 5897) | 26.46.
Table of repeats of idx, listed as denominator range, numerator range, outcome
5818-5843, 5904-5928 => 0.96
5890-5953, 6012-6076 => 1.11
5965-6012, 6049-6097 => 1.08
